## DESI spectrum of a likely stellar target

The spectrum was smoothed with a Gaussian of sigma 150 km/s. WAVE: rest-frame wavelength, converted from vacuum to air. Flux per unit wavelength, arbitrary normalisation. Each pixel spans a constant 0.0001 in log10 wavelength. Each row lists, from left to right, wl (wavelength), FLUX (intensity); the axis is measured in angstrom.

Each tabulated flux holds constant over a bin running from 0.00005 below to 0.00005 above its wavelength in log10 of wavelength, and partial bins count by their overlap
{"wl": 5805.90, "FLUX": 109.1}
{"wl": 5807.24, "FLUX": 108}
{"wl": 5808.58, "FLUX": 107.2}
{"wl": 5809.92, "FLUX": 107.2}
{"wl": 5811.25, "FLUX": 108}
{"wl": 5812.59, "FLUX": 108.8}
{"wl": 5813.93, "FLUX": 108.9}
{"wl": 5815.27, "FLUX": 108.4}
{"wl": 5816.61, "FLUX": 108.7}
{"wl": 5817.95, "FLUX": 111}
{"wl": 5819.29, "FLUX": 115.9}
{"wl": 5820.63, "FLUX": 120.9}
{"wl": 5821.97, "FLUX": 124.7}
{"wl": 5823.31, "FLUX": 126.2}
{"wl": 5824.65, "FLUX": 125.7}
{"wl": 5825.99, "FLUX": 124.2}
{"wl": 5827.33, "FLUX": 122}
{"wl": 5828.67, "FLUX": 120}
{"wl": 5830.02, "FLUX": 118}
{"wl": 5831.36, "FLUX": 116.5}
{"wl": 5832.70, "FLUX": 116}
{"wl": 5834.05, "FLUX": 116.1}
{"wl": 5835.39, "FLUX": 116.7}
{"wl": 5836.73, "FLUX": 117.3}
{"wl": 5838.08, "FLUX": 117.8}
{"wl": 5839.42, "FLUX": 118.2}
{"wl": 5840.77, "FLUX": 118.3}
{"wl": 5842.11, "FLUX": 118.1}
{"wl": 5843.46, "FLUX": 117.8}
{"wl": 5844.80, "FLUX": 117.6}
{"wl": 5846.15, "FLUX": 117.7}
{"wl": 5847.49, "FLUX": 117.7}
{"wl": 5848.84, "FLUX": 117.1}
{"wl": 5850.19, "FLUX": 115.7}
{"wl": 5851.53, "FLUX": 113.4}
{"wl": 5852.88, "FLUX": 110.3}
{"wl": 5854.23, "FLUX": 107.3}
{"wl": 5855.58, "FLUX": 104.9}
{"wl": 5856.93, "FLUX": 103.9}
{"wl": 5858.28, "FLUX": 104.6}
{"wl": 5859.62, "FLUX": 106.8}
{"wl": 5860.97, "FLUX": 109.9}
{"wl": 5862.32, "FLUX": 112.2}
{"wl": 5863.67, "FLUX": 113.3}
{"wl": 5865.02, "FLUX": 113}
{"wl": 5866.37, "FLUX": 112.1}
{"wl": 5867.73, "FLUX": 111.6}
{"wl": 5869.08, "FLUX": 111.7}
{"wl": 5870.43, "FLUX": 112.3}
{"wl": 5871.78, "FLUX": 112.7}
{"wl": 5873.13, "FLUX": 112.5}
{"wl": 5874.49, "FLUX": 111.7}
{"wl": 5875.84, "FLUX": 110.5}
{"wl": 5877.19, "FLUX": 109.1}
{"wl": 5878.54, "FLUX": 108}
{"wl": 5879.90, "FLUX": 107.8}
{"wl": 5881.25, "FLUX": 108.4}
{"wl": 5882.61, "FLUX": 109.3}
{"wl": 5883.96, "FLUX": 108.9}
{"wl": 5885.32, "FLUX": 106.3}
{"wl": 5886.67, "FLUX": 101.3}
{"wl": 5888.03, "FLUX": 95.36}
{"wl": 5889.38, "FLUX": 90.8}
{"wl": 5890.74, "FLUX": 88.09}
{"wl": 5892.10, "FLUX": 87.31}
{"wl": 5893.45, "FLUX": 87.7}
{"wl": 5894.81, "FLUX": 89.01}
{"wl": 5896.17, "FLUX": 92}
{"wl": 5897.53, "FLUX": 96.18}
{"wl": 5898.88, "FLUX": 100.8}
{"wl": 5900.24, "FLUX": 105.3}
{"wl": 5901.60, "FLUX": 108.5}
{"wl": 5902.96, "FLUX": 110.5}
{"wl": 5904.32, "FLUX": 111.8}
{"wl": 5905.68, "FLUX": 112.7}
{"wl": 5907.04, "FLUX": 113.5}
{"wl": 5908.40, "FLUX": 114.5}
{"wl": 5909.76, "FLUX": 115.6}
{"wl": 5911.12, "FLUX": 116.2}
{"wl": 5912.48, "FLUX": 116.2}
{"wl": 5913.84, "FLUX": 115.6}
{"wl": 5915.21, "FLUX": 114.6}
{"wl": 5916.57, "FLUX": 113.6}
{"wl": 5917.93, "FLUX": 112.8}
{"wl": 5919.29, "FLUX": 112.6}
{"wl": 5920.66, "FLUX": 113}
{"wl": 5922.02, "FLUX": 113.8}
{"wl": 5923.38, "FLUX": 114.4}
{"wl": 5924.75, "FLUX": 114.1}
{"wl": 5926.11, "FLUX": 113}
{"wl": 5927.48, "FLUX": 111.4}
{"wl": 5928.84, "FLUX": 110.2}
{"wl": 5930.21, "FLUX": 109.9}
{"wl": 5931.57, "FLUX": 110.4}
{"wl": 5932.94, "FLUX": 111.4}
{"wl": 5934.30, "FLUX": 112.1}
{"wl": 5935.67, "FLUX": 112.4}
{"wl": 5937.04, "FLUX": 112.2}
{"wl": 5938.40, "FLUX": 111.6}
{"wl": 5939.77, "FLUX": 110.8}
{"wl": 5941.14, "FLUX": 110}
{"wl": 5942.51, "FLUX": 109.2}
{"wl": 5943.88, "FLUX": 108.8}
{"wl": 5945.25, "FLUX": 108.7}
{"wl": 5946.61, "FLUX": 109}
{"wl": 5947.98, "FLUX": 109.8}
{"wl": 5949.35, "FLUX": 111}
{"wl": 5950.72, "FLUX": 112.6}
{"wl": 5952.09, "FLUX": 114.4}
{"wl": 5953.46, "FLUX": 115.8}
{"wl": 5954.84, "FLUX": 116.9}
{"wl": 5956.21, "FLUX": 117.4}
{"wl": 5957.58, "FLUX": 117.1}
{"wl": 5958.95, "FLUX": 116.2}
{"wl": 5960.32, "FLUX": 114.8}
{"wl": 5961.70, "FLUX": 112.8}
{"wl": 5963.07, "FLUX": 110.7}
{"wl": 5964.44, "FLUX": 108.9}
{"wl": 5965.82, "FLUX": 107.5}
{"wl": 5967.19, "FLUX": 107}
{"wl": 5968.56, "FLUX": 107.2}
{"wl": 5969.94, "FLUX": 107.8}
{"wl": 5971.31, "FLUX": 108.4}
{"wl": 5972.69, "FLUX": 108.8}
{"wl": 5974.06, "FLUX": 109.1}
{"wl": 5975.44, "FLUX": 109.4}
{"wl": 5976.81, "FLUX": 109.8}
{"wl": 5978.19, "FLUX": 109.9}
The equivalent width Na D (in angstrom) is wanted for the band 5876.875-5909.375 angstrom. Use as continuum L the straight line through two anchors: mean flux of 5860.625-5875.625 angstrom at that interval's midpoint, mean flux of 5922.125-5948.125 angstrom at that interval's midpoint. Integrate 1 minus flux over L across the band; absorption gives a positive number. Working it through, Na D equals 2.6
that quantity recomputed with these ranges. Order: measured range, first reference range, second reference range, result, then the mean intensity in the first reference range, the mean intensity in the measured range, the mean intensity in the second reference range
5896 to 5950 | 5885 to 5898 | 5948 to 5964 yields -4.1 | 93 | 111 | 114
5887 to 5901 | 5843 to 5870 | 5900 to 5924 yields 2.4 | 112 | 93.5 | 113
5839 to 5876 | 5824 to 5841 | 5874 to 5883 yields 0.4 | 119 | 113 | 109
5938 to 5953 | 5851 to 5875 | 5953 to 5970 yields 0.2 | 110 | 111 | 112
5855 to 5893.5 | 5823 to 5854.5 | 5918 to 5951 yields 3.1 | 118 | 106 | 111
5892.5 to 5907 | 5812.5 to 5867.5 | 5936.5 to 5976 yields 1.4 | 115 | 102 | 111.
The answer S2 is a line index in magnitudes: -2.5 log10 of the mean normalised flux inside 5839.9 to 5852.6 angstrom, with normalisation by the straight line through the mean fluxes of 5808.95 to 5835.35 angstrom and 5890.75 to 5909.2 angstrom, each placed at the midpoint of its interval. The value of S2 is -0.05 mag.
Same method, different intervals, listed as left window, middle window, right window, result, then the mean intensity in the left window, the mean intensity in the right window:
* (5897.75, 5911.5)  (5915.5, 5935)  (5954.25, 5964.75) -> -0.004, 110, 115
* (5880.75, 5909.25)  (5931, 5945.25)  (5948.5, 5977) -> -0.027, 102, 112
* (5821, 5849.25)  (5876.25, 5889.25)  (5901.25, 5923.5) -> 0.101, 119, 114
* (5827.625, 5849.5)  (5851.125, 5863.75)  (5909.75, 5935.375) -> 0.080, 118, 113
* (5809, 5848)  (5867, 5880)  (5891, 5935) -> 0.015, 117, 109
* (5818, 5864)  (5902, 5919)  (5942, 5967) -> -0.002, 116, 112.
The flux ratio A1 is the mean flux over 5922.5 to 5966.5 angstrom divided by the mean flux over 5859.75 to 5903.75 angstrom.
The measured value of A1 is 1.1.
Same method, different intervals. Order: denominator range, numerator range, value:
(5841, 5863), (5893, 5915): 0.95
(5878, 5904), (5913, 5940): 1.12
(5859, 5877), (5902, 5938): 1.01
